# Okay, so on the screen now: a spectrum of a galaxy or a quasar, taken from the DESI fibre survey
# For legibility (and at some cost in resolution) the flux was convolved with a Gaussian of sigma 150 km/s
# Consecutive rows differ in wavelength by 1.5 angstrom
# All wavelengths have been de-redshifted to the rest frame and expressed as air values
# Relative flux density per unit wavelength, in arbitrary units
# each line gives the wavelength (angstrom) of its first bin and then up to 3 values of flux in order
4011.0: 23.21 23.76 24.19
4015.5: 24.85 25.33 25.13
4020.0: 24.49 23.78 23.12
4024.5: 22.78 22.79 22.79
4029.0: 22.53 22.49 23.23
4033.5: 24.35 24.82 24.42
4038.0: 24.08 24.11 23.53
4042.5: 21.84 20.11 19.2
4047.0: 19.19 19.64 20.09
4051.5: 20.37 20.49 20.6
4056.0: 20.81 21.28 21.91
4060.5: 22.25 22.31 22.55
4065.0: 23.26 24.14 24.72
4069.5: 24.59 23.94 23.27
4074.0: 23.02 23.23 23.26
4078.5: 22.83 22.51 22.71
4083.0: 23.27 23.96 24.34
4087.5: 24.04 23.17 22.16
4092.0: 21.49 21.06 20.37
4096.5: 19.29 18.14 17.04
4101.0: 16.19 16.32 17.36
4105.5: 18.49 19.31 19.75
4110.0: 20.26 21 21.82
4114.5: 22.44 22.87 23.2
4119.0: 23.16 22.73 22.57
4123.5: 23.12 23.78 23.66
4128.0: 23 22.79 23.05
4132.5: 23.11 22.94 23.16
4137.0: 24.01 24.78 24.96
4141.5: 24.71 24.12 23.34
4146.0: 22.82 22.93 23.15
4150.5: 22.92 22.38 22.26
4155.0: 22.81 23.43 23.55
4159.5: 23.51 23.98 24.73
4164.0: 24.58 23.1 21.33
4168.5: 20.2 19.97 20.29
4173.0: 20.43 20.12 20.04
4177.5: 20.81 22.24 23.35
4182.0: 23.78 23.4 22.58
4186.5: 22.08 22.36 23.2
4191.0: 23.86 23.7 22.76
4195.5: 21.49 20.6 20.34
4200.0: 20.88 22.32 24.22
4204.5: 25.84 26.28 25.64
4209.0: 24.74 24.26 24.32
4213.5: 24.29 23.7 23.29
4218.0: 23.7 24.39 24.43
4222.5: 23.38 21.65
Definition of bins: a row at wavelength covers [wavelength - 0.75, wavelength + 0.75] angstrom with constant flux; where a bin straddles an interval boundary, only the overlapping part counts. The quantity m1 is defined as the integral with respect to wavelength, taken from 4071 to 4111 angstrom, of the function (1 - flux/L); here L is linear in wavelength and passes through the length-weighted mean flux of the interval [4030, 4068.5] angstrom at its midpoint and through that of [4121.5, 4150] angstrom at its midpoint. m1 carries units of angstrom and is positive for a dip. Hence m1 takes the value 2.94 angstrom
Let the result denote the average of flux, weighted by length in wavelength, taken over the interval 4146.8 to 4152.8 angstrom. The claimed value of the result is 22.8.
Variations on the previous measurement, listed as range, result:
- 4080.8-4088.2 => 23.7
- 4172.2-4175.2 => 20.3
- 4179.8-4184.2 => 23.5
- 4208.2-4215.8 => 24.3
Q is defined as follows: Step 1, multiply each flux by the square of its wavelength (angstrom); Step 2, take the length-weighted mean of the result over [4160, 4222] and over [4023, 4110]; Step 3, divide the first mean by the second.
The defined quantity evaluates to 1.12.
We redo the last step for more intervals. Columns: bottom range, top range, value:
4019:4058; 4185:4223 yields 1.14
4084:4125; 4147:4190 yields 1.10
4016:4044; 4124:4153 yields 1.05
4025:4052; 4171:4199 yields 1.06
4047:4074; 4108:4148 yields 1.08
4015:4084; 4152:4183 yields 1.04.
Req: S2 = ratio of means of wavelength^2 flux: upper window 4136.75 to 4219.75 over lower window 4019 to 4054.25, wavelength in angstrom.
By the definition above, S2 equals 1.1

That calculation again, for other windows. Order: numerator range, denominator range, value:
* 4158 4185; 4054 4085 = 1.02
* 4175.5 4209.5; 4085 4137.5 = 1.11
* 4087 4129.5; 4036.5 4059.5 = 1.02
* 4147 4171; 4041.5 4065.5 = 1.14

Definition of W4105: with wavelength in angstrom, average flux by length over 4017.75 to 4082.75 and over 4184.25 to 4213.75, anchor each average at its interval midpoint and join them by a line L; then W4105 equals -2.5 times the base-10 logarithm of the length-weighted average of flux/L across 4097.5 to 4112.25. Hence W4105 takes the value 0.24 mag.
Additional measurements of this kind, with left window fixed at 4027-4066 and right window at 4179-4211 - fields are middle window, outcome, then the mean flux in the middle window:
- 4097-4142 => 0.05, 21.6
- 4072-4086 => -0.04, 23.2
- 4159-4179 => 0.06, 21.8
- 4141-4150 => -0.03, 23.5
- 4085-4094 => -0.02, 22.8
